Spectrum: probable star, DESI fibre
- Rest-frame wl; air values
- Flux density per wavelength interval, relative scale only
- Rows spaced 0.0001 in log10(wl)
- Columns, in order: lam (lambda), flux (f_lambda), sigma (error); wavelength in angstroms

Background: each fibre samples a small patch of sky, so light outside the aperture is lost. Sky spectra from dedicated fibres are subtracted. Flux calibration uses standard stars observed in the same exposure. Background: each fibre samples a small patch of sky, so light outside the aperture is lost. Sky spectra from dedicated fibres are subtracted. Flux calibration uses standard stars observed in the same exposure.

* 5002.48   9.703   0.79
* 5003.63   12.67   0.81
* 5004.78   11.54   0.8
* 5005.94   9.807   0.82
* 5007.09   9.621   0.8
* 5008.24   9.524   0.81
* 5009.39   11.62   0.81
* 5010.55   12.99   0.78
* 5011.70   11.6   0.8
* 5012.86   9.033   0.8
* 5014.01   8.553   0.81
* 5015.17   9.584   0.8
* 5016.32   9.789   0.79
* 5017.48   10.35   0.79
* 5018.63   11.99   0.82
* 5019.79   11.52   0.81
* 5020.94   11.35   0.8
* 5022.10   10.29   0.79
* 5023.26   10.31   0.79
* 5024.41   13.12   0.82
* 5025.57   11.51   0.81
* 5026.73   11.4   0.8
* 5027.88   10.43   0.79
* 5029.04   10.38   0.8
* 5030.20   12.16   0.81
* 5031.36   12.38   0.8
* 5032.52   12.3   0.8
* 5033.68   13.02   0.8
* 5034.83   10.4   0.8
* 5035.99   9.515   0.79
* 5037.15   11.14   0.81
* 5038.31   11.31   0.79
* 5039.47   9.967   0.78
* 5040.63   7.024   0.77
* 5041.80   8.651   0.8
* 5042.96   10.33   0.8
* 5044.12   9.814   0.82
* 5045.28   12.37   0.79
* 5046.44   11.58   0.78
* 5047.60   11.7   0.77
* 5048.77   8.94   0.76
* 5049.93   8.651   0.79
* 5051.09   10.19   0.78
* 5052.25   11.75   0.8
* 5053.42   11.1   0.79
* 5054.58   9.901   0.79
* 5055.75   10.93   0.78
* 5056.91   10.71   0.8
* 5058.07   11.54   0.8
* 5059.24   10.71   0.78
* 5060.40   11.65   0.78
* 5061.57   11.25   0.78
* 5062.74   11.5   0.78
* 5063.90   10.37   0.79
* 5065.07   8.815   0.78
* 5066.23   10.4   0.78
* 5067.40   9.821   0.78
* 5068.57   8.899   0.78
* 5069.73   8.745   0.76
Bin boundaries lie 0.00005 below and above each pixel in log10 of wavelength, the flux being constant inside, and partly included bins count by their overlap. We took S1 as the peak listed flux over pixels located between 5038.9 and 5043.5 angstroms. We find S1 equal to 10.33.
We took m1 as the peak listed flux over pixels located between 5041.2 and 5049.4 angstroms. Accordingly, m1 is 12.37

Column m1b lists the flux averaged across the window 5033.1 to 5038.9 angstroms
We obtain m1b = 11.1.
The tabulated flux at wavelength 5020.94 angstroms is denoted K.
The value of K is 11.35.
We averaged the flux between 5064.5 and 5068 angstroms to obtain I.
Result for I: 9.68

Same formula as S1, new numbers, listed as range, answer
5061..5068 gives 11.5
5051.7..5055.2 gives 11.75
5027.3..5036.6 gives 13.02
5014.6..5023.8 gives 11.99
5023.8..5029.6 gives 13.12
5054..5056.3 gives 10.93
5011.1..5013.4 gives 11.6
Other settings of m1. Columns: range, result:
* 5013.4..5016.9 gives 9.789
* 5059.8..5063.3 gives 11.65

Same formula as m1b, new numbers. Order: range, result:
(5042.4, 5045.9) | 10.9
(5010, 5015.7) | 10.3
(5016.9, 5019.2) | 11.2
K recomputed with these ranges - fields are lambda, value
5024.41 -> 13.12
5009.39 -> 11.62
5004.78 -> 11.54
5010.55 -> 12.99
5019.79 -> 11.52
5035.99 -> 9.515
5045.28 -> 12.37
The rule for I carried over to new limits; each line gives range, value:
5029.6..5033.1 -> 12.3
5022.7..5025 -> 11.7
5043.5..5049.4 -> 10.9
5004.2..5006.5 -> 10.7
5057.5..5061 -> 11.3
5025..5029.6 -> 10.9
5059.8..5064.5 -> 11.2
